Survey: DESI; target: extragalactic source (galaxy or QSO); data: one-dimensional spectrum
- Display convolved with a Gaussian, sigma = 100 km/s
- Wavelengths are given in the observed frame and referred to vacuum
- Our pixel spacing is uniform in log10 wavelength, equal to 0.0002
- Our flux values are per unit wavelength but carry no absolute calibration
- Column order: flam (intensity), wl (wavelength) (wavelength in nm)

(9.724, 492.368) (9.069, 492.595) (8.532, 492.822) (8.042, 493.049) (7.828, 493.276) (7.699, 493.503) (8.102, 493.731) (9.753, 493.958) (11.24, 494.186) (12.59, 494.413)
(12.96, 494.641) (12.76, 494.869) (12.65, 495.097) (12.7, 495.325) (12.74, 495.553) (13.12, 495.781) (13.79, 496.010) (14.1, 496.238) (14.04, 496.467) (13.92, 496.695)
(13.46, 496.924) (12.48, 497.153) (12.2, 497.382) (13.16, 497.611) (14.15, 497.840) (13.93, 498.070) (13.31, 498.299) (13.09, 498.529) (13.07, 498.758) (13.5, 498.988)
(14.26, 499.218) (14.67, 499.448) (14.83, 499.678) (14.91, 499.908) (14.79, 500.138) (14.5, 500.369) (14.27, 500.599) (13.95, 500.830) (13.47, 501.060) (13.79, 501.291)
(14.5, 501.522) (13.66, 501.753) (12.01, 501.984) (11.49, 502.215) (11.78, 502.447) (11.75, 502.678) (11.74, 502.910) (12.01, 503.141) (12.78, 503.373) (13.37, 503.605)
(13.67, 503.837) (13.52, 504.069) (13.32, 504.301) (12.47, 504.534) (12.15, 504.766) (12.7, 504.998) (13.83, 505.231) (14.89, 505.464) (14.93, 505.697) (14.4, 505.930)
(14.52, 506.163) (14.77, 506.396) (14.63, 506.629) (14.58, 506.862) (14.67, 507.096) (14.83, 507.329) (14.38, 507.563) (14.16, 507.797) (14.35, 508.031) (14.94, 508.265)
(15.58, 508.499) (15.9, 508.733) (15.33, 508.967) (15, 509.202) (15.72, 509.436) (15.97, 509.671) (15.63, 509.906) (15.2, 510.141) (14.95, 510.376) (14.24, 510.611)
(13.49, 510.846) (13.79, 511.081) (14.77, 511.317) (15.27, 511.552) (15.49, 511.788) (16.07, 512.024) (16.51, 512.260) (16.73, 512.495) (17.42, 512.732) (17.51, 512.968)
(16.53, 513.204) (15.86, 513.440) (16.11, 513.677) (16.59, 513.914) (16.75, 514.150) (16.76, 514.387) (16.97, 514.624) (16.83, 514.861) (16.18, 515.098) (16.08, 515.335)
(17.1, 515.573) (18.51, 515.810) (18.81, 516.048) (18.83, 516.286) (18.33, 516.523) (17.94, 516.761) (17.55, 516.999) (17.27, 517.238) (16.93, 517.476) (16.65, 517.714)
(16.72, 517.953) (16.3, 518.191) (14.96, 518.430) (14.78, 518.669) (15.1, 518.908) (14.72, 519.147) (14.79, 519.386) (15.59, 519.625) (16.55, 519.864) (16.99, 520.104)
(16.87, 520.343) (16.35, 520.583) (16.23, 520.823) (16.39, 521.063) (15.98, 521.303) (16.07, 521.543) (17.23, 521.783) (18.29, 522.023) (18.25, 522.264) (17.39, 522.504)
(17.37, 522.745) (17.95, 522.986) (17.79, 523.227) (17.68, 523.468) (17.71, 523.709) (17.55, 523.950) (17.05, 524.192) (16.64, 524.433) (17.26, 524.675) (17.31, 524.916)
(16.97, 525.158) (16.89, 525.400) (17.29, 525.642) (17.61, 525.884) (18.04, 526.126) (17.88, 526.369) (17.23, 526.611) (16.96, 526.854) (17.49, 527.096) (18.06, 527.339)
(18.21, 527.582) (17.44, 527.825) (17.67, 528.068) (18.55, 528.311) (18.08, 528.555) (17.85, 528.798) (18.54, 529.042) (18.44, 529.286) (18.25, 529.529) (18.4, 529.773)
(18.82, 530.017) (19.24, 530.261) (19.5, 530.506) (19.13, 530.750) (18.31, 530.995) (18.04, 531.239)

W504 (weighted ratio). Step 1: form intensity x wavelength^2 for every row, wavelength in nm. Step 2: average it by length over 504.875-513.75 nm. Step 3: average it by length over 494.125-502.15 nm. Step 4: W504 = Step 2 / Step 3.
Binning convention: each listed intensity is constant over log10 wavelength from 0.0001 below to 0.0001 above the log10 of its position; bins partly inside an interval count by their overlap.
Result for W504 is 1.2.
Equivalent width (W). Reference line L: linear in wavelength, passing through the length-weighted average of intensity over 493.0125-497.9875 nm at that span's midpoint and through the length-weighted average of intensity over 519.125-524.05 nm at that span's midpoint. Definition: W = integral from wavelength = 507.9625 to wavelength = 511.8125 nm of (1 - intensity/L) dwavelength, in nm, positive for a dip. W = -0.08 nm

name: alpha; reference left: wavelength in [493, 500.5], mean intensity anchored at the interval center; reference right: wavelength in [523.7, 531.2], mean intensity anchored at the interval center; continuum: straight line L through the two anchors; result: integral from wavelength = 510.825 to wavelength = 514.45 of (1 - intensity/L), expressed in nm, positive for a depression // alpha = -0.15 nm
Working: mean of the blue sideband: 12.7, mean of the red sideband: 17.9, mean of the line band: 16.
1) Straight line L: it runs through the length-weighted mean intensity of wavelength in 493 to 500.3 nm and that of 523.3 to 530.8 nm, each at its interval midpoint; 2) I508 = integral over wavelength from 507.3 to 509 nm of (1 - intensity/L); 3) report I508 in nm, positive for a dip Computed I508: -0.033 nm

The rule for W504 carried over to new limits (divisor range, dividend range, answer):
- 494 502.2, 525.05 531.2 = 1.51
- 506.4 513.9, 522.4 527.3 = 1.20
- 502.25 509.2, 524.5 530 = 1.39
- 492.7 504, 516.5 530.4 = 1.50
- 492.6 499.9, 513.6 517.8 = 1.51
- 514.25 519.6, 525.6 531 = 1.13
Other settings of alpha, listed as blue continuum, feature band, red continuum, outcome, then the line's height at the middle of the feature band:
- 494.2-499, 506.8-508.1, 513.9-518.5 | 0.07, 15.4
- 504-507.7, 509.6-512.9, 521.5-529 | -0.09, 15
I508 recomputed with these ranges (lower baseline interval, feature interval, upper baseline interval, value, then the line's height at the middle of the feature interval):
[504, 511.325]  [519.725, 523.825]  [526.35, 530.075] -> -0.054 nm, 16.9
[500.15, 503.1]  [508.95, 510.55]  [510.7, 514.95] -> -0.012 nm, 15.3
